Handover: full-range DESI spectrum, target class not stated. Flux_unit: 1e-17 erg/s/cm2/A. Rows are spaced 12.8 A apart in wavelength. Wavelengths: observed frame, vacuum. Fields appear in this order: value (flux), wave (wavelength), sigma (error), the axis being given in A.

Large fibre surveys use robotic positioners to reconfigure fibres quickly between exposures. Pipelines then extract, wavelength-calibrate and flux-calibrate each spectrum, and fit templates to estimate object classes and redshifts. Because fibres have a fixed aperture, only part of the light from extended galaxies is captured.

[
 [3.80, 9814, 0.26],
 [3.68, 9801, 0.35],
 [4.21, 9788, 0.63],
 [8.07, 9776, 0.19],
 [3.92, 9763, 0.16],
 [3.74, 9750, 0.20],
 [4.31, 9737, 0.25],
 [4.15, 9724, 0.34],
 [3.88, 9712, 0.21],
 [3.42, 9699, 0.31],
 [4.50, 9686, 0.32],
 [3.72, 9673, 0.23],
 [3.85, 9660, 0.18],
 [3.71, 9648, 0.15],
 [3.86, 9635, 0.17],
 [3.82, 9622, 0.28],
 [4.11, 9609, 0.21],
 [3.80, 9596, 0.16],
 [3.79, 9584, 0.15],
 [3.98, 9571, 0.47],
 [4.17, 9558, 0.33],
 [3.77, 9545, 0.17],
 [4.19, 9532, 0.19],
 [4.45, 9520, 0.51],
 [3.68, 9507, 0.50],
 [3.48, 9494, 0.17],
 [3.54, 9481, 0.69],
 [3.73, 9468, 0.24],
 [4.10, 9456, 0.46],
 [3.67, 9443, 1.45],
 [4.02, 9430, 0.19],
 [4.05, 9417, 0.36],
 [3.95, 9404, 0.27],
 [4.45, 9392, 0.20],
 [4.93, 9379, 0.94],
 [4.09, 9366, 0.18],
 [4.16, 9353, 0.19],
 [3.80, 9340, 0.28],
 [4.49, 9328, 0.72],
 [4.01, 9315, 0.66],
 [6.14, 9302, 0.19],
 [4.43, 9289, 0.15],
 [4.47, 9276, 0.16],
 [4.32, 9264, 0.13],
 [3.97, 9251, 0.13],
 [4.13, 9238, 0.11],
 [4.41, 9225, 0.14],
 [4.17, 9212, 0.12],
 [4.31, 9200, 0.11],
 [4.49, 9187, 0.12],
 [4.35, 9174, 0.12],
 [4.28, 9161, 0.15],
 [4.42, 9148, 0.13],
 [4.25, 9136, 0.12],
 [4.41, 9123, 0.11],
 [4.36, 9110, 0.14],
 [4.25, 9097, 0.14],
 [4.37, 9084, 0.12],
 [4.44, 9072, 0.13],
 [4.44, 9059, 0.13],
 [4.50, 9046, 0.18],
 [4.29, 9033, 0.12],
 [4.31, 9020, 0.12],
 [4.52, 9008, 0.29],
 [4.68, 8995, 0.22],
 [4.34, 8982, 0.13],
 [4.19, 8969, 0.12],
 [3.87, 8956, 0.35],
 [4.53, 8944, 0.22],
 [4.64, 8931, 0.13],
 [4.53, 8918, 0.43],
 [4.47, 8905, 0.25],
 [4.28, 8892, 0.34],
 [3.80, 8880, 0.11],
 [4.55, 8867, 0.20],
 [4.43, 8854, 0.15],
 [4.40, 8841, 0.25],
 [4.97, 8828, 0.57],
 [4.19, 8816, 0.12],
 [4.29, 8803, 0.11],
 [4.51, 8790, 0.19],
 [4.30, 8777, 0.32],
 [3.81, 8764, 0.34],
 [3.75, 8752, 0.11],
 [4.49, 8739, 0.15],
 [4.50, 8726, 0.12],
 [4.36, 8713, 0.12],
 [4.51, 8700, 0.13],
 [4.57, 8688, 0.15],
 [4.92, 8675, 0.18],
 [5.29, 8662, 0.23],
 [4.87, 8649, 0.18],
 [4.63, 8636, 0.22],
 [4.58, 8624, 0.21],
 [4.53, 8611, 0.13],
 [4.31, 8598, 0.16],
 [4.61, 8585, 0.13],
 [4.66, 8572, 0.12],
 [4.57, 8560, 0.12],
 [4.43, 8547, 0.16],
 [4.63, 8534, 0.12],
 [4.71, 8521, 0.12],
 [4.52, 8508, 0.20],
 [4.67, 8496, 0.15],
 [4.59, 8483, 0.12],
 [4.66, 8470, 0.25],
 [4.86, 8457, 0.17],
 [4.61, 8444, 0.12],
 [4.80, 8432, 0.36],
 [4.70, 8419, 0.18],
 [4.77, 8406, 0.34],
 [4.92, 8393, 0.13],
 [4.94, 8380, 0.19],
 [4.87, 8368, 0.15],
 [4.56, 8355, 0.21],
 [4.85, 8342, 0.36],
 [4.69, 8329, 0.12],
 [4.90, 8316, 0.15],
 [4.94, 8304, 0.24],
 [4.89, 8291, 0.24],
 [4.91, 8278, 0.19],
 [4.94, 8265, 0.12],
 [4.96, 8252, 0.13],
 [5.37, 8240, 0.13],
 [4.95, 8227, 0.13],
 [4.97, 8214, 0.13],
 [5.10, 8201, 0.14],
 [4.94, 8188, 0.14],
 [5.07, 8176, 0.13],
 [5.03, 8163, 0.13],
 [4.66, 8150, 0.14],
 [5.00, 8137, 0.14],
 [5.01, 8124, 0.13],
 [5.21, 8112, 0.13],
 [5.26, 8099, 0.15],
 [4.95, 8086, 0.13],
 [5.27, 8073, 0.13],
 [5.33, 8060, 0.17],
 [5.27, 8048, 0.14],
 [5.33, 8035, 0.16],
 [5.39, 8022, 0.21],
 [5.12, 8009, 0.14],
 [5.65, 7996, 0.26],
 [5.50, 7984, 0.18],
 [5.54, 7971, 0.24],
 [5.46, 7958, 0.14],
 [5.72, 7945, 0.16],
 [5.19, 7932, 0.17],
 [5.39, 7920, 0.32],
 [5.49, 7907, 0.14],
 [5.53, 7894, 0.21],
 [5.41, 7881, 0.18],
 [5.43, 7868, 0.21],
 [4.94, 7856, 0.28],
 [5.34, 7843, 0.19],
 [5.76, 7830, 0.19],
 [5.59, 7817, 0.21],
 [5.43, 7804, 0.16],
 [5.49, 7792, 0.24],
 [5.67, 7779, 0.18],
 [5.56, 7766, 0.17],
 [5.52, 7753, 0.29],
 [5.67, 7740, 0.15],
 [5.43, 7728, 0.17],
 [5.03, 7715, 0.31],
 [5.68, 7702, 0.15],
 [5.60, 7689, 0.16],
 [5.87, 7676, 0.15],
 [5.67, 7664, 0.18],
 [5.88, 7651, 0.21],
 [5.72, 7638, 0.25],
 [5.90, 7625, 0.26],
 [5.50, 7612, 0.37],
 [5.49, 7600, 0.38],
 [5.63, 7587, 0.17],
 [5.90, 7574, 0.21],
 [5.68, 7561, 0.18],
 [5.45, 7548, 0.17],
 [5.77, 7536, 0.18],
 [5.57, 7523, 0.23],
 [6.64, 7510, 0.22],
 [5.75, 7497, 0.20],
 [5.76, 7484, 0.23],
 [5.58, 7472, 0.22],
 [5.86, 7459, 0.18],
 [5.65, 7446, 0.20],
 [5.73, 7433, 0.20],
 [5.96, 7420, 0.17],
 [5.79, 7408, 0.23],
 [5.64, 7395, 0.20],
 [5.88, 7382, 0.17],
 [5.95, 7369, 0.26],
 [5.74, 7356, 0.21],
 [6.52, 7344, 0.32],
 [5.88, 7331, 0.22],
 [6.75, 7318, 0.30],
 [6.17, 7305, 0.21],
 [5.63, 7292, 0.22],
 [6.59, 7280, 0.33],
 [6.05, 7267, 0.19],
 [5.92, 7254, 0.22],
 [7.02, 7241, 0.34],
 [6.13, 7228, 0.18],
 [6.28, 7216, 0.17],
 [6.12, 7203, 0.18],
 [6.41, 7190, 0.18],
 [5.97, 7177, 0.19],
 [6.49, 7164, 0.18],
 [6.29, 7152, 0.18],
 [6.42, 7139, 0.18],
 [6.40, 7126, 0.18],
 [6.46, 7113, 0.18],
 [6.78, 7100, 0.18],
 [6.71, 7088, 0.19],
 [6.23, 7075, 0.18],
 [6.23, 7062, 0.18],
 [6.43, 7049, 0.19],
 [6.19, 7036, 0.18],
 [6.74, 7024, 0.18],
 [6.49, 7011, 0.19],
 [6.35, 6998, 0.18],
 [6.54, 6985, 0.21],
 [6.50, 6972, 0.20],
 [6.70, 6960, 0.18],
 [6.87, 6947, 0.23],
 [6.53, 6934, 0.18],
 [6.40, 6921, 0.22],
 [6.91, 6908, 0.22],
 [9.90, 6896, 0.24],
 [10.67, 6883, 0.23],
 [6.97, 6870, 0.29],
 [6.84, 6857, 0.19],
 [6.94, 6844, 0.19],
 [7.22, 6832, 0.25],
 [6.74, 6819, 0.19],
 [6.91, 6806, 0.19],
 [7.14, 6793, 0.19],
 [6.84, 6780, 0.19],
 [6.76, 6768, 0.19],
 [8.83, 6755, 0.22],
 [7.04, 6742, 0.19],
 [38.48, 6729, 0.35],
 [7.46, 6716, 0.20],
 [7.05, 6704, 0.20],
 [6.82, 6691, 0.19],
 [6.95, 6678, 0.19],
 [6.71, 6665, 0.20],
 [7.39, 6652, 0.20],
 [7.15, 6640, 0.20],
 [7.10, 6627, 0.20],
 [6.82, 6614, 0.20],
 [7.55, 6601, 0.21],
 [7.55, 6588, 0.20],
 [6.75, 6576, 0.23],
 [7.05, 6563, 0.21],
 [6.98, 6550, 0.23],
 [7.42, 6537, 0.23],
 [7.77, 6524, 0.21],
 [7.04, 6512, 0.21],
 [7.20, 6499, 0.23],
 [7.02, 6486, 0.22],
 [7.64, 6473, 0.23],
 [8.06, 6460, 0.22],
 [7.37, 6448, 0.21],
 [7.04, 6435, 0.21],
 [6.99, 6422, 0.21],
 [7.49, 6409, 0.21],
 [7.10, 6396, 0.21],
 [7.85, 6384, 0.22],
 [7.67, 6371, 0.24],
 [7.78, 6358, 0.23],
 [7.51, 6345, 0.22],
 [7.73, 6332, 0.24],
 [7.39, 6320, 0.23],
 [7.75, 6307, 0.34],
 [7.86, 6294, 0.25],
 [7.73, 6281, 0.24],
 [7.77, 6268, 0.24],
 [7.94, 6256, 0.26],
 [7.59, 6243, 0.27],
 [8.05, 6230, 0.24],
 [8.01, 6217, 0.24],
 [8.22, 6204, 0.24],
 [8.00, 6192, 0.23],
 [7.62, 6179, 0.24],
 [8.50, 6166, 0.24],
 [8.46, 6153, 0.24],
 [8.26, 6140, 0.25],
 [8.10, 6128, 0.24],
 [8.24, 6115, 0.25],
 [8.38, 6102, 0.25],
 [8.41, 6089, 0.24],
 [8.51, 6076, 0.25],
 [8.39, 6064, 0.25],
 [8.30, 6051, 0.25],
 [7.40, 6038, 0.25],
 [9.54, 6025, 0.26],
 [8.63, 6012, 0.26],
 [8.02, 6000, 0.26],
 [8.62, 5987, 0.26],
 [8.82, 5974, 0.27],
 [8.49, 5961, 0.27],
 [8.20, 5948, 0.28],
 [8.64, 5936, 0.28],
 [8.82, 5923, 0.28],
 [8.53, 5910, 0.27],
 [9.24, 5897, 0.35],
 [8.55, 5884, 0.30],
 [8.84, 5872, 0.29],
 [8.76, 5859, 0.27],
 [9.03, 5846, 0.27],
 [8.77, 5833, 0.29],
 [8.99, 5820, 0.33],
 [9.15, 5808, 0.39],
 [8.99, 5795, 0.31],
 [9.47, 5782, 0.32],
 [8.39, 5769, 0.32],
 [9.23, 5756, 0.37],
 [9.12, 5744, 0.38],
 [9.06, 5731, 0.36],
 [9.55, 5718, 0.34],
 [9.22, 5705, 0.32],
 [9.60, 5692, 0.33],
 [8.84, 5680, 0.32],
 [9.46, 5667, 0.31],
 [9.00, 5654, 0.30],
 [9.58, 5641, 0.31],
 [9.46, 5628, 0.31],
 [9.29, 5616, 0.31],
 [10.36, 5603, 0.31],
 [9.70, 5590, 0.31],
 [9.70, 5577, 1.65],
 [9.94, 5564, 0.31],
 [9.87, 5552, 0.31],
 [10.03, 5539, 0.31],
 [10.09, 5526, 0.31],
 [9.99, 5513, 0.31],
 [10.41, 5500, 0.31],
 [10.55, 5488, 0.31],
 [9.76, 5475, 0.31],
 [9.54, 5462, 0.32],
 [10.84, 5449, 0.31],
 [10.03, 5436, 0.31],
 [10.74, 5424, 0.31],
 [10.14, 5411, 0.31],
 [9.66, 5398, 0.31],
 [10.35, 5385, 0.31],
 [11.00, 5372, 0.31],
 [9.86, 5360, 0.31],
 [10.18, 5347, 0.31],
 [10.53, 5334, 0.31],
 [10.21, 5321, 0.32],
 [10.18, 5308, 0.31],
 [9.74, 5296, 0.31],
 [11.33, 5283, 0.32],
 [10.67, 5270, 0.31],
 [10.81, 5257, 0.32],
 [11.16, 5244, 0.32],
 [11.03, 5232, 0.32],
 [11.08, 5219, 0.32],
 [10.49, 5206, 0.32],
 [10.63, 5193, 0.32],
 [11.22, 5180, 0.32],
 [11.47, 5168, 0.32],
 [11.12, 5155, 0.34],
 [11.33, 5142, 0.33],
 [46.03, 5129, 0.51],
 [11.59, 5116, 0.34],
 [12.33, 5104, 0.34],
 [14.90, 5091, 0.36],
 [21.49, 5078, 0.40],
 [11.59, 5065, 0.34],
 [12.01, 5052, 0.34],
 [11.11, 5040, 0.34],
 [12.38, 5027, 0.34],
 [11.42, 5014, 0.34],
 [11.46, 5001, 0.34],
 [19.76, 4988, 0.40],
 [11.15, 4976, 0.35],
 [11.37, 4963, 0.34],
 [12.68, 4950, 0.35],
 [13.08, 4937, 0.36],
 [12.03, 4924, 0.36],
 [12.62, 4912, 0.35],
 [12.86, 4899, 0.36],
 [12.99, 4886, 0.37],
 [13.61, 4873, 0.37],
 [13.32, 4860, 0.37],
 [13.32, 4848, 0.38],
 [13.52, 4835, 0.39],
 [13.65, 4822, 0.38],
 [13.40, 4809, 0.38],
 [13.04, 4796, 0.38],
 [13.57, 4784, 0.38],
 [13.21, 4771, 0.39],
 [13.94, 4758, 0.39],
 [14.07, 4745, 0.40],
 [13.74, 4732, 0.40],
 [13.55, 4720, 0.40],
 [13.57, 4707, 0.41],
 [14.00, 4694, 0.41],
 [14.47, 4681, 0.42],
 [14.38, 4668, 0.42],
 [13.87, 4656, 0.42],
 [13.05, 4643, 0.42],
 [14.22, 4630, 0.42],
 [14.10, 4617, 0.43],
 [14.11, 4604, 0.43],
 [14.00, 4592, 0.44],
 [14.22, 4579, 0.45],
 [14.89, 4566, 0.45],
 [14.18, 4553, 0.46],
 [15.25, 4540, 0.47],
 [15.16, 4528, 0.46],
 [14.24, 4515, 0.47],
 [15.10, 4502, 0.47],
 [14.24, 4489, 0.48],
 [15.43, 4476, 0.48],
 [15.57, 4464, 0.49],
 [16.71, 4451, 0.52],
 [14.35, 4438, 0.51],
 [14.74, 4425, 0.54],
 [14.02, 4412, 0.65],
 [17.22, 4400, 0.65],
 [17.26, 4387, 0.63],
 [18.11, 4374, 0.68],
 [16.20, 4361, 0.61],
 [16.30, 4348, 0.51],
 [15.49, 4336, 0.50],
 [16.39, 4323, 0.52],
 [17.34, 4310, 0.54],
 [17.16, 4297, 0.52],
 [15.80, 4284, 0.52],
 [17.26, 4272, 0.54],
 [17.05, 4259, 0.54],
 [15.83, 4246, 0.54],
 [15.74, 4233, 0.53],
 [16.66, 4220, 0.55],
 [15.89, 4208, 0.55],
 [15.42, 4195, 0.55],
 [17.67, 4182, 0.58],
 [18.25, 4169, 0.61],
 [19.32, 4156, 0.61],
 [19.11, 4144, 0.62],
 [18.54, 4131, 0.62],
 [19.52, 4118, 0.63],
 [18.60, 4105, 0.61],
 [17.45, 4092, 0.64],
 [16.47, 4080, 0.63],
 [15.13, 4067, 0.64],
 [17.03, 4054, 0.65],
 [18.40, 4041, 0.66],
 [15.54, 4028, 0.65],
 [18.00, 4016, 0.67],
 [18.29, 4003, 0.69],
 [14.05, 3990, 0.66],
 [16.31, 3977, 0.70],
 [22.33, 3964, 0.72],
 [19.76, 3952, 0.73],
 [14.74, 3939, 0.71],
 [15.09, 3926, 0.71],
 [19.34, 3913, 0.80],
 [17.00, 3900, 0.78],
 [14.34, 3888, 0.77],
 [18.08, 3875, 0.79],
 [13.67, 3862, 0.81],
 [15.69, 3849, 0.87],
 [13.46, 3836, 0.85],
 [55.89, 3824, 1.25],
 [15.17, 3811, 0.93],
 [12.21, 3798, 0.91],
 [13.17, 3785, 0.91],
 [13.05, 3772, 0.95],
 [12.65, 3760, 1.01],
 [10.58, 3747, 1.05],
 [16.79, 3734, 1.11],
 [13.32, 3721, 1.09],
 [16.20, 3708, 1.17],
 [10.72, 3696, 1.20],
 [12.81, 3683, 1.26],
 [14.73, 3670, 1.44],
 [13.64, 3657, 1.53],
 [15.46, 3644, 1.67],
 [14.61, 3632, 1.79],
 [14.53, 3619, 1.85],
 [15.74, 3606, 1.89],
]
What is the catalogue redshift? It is 0.02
